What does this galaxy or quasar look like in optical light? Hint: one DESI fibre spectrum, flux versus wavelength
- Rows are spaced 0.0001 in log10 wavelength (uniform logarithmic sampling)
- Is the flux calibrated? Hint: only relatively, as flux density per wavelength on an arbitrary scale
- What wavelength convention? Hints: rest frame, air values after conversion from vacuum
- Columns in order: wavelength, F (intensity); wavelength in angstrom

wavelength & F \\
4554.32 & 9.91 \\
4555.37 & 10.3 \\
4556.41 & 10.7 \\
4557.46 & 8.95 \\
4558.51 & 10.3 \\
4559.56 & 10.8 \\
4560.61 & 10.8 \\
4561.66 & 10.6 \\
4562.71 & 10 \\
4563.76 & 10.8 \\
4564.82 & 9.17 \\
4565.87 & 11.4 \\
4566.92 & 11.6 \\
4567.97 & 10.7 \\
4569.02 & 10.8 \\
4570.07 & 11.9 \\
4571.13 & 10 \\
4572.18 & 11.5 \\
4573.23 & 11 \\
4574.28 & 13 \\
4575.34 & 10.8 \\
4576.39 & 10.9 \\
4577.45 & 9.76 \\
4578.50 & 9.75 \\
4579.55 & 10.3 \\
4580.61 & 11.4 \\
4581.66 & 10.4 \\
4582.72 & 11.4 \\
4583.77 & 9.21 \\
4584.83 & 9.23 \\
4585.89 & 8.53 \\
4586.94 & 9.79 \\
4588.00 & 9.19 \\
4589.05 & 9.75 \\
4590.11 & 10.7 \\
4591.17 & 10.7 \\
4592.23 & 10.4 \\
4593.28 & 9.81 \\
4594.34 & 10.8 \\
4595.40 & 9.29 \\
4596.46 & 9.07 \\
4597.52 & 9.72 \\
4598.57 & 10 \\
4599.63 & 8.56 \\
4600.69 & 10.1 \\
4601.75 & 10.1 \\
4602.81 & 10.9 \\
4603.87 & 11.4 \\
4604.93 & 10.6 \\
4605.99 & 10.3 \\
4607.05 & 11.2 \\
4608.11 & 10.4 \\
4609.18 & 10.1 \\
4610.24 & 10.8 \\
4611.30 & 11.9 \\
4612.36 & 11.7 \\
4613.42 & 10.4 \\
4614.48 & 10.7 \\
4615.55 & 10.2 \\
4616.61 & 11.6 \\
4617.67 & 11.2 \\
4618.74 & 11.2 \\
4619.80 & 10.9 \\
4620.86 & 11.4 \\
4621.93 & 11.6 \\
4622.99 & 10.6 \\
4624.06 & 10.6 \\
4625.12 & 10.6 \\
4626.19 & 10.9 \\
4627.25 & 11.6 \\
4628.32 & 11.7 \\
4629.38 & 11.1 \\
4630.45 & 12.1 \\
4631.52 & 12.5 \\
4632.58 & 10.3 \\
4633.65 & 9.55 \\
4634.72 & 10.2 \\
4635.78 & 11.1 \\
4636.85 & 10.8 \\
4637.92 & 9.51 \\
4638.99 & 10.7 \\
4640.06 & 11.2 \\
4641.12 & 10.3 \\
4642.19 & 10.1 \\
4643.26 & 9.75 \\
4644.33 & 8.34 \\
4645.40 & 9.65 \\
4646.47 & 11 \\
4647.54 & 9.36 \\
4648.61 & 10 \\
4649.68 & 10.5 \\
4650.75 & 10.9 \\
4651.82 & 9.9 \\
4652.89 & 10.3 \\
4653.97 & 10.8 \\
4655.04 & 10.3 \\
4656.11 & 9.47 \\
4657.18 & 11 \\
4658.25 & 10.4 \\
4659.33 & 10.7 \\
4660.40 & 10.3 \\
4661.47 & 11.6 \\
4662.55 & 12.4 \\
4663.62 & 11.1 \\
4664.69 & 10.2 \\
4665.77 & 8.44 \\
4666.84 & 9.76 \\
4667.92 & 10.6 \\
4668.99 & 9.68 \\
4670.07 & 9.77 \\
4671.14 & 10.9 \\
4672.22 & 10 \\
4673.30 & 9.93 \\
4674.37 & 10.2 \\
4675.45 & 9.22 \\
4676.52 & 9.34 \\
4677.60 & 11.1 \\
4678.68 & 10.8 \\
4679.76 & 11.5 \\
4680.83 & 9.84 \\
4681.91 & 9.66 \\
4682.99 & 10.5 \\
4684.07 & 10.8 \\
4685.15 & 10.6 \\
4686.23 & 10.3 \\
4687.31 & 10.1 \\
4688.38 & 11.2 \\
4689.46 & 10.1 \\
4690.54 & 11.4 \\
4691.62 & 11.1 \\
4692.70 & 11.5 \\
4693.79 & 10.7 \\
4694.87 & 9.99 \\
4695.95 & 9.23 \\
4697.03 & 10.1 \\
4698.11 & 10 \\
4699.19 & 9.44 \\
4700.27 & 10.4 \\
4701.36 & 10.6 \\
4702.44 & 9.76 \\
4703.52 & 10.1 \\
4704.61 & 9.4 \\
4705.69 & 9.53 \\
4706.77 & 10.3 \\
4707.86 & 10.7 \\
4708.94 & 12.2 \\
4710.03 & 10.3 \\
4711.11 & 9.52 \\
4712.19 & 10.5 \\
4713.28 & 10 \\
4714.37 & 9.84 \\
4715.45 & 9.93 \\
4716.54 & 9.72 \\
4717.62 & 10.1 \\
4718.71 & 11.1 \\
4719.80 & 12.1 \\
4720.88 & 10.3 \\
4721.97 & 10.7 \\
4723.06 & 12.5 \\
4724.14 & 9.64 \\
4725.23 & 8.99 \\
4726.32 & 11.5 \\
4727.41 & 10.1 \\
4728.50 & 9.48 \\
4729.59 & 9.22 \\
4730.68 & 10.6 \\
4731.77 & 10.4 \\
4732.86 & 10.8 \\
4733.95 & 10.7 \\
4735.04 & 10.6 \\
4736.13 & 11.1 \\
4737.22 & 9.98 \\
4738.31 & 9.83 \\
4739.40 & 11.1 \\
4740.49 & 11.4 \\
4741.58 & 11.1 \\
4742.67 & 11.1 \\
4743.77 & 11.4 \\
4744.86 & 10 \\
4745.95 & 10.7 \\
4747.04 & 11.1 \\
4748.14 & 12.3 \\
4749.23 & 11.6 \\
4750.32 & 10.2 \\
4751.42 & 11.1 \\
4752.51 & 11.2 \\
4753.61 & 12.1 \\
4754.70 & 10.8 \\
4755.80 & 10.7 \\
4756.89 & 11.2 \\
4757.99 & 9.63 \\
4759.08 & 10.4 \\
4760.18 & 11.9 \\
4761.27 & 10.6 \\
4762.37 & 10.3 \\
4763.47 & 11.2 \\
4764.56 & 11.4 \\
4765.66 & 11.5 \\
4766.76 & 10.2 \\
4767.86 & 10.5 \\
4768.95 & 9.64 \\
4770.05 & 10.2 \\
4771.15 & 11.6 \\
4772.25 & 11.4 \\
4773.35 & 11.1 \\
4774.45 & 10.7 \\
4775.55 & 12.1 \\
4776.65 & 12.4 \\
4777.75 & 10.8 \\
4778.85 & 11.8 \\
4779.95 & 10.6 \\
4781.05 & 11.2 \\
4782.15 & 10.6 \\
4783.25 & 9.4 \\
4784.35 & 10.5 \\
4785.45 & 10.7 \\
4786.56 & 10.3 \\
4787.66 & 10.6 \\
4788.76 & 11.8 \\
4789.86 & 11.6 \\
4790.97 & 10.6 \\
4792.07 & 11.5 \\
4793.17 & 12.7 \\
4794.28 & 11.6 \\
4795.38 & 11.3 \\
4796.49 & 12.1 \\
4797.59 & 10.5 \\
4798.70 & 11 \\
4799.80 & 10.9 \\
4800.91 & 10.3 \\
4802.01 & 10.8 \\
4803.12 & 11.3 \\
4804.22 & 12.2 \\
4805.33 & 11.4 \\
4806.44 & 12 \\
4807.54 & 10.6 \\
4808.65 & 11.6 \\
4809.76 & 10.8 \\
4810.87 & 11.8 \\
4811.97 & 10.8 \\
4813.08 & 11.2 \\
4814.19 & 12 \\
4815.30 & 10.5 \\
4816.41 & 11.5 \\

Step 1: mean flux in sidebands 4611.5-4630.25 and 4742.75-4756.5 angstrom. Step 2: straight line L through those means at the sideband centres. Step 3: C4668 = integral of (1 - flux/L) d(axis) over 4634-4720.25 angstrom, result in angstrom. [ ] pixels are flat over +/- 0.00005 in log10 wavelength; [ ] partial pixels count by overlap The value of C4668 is 6.04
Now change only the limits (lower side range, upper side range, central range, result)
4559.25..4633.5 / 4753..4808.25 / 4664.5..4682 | 1.2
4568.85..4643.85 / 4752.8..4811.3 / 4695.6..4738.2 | 2.3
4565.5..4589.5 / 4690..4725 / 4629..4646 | 0.0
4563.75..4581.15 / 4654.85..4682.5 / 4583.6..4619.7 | 1.3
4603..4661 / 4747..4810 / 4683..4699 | 0.5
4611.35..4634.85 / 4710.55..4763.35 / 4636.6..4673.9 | 2.3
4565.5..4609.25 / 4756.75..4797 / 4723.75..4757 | 0.6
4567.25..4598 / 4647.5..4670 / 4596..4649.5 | -1.2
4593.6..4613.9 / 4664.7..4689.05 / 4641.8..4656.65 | 0.3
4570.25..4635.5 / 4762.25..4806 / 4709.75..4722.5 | 0.6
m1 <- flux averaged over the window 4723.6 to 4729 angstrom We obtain 9.94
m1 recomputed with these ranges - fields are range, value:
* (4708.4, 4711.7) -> 10.7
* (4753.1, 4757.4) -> 11.2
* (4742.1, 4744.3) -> 11.2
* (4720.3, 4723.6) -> 11.2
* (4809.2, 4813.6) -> 11.2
